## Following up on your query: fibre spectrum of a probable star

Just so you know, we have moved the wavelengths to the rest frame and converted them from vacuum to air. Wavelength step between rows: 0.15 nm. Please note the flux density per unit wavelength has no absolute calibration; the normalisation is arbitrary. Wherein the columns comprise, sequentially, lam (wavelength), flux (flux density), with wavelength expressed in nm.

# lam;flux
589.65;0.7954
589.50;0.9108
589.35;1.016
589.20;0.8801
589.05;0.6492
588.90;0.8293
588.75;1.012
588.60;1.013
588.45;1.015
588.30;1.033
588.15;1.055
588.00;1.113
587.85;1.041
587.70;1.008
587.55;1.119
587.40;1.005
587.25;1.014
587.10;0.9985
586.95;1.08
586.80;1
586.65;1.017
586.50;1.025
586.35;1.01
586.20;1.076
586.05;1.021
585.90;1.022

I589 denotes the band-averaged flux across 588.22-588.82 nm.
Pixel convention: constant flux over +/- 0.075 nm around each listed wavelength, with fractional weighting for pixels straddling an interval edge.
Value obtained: 1.02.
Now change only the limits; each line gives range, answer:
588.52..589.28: 0.879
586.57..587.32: 1.02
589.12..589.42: 0.942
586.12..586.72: 1.03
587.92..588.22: 1.08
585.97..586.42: 1.04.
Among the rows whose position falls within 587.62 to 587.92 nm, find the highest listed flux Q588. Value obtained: 1.041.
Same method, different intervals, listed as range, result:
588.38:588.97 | 1.015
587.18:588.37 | 1.119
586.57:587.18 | 1.08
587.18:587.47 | 1.014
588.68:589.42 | 1.016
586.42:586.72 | 1.025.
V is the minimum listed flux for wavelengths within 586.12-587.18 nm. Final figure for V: 0.9985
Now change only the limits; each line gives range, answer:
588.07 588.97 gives 0.8293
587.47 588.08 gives 1.008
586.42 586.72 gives 1.017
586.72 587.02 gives 1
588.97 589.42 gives 0.6492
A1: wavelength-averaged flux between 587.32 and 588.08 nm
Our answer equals 1.06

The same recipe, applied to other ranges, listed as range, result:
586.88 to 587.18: 1.04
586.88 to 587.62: 1.04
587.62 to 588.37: 1.05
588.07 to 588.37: 1.05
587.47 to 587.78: 1.06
